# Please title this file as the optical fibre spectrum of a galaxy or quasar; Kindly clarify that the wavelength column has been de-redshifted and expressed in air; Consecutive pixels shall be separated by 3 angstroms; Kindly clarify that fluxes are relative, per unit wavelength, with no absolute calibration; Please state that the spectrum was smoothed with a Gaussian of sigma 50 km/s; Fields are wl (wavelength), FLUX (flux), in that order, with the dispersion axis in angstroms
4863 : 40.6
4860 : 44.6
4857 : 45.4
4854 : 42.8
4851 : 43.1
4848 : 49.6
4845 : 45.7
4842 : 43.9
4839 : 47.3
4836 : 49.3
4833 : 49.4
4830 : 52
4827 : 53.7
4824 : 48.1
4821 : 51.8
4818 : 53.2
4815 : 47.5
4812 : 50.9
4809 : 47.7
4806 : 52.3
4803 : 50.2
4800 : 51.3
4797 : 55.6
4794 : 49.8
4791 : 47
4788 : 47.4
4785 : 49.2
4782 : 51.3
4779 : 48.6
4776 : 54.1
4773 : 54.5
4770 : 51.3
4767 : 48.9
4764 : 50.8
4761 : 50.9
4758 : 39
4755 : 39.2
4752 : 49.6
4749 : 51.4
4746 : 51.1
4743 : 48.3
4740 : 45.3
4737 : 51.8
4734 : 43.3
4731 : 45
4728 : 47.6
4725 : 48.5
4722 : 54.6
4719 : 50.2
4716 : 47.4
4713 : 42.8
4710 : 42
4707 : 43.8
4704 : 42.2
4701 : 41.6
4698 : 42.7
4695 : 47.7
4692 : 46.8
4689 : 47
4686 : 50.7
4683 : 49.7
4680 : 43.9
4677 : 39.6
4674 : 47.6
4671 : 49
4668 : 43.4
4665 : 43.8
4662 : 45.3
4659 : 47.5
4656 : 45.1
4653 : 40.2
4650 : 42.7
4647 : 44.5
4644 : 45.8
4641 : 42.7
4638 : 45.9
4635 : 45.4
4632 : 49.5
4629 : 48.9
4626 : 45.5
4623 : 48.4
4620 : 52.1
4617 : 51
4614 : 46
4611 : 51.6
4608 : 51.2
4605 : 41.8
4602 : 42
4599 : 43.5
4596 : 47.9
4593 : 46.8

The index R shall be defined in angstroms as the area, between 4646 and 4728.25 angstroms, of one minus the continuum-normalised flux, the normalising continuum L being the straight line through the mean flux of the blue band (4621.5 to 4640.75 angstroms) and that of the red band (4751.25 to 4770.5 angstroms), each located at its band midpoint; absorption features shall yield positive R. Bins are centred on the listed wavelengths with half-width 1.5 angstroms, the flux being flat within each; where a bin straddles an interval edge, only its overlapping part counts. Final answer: 2.2 angstroms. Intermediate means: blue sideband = 47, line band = 45.6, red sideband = 46.8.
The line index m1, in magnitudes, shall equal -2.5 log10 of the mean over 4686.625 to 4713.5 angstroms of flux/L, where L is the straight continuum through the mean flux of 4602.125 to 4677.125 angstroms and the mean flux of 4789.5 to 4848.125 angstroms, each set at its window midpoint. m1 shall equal 0.07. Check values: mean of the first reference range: 46.2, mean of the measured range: 44.3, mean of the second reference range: 49.8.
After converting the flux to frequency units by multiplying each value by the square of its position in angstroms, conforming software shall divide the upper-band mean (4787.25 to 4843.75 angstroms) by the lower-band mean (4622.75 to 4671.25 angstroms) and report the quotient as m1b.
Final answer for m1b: 1.18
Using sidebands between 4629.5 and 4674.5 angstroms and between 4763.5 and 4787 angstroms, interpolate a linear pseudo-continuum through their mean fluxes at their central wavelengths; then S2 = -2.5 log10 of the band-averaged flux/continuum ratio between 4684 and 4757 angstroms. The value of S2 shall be 0.04 mag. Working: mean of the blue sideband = 45.3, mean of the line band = 46.7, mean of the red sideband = 51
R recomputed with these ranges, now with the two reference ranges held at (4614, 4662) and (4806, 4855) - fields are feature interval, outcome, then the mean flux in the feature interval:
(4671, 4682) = 0.5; 44.7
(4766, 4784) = -1.3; 51.5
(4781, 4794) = -0.2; 48.8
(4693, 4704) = 0.7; 43.9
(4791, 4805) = -0.9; 51.2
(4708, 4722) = 0.2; 46.5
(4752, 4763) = 0.8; 44.3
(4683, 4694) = -0.3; 48.4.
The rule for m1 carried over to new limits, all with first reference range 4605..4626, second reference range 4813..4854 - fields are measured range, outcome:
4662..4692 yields 0.07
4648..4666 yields 0.11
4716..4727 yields -0.03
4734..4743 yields 0.03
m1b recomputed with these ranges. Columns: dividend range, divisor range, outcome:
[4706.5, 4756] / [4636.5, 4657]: 1.12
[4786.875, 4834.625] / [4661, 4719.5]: 1.17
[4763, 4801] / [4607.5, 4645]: 1.13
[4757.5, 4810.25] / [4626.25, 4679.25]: 1.18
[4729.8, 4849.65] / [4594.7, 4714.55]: 1.14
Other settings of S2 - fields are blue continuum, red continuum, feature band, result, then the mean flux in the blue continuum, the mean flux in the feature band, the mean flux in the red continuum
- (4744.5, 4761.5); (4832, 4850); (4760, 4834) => -0.08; 46.6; 50.7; 47.4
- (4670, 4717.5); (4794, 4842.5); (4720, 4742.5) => -0.03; 45.2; 48.1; 50.4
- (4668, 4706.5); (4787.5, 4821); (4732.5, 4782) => -0.01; 45.6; 48.7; 50.4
